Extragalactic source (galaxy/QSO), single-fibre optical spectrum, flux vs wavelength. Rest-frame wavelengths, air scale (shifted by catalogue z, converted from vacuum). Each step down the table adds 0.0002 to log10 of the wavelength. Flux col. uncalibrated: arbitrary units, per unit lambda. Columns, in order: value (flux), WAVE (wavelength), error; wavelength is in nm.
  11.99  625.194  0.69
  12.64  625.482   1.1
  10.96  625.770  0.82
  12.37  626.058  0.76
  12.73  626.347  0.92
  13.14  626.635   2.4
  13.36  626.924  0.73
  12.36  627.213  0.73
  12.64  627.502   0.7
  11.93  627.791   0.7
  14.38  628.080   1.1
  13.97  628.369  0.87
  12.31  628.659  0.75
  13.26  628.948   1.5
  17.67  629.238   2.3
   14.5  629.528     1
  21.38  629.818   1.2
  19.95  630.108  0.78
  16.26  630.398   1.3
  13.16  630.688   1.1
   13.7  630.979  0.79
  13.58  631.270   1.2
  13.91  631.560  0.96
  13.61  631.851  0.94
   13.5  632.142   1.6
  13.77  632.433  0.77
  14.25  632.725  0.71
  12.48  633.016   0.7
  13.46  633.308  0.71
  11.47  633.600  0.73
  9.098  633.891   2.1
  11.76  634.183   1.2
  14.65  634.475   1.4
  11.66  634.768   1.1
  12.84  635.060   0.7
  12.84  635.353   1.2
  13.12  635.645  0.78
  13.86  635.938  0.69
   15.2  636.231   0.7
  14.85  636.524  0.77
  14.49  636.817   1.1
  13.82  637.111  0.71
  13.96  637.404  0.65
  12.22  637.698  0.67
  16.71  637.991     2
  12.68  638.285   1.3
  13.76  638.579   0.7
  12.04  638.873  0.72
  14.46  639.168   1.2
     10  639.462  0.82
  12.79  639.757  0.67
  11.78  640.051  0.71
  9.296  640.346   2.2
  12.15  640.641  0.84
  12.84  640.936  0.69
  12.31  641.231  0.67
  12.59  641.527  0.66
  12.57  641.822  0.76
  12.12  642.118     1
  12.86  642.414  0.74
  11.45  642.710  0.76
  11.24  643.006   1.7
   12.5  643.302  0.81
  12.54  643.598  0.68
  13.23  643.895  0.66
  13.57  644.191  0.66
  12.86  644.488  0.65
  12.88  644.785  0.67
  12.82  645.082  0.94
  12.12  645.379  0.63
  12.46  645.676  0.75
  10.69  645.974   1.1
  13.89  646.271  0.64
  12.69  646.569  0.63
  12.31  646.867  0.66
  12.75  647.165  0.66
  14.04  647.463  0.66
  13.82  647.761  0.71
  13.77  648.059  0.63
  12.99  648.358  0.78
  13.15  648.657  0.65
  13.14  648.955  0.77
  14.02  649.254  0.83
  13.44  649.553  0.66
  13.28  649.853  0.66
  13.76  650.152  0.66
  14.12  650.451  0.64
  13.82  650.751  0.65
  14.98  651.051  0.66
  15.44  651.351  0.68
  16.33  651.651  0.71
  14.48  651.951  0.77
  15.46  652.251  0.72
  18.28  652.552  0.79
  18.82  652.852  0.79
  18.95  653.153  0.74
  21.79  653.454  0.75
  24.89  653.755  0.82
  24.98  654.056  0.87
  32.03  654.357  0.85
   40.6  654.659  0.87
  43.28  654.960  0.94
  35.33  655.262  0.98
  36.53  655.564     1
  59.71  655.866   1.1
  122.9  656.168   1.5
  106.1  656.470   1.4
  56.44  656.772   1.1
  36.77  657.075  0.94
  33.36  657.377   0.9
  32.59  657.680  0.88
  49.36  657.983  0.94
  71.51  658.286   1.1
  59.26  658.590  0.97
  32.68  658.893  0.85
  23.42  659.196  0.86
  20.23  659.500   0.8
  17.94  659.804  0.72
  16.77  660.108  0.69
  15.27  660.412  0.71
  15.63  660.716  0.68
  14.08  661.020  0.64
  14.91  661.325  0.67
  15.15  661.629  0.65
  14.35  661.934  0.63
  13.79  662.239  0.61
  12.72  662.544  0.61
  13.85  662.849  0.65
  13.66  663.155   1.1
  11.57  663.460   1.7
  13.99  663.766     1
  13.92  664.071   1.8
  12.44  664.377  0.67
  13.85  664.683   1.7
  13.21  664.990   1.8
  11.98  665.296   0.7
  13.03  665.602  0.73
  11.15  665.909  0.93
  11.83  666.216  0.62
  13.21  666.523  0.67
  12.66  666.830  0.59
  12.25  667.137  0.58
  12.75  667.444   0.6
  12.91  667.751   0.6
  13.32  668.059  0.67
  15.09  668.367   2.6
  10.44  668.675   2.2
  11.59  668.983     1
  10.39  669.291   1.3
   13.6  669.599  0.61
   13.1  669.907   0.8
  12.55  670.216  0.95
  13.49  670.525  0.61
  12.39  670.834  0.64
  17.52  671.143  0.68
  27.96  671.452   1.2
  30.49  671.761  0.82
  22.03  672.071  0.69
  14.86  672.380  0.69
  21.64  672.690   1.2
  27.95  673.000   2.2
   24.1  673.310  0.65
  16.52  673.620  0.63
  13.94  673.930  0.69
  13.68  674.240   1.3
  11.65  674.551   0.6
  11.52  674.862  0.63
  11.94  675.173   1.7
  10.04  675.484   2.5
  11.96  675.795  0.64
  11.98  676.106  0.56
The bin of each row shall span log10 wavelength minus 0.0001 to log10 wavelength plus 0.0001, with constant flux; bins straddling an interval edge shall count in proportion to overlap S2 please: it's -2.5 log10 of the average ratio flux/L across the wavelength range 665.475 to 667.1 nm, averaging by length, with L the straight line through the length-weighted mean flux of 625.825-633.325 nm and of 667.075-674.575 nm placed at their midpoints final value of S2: 0.29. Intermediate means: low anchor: 14.1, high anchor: 16.4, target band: 12.4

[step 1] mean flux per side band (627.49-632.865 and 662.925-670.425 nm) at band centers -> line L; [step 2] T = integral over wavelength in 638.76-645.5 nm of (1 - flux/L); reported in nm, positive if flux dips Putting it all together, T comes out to 0.82 nm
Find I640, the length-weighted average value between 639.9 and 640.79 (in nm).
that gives 11.1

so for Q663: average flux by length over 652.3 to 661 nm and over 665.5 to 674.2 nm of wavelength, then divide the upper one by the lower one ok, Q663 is 0.4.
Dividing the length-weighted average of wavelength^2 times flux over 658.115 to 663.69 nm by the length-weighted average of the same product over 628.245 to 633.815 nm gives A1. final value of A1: 1.66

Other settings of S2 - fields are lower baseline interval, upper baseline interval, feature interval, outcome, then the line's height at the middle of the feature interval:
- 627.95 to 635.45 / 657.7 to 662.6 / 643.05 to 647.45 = 0.47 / 19.6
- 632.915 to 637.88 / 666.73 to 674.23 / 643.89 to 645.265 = 0.07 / 13.9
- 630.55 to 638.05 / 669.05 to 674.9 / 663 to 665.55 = 0.26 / 16.5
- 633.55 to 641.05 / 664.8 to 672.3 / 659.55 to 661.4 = -0.14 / 14.1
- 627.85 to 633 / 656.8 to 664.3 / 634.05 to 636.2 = 0.24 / 16.3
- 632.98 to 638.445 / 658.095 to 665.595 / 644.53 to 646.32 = 0.25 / 15.7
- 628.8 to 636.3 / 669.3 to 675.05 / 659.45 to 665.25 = 0.15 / 16.6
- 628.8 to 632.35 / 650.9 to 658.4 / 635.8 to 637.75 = 0.44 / 21.3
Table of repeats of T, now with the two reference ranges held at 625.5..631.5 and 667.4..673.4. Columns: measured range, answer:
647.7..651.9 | 0.42 nm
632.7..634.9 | 0.34 nm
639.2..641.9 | 0.55 nm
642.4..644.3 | 0.34 nm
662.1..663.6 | 0.30 nm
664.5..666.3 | 0.44 nm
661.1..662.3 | 0.13 nm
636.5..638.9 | 0.14 nm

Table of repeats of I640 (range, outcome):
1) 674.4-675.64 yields 11.3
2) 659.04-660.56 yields 18.8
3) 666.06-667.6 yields 12.5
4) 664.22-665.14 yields 13.2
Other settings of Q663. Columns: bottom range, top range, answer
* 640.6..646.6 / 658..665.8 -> 1.60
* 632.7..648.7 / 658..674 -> 1.40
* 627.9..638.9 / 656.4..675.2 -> 1.45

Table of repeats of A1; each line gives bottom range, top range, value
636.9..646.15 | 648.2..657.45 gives 2.48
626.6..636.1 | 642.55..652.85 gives 1.04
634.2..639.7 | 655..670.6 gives 1.98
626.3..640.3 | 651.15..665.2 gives 2.29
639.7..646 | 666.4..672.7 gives 1.35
